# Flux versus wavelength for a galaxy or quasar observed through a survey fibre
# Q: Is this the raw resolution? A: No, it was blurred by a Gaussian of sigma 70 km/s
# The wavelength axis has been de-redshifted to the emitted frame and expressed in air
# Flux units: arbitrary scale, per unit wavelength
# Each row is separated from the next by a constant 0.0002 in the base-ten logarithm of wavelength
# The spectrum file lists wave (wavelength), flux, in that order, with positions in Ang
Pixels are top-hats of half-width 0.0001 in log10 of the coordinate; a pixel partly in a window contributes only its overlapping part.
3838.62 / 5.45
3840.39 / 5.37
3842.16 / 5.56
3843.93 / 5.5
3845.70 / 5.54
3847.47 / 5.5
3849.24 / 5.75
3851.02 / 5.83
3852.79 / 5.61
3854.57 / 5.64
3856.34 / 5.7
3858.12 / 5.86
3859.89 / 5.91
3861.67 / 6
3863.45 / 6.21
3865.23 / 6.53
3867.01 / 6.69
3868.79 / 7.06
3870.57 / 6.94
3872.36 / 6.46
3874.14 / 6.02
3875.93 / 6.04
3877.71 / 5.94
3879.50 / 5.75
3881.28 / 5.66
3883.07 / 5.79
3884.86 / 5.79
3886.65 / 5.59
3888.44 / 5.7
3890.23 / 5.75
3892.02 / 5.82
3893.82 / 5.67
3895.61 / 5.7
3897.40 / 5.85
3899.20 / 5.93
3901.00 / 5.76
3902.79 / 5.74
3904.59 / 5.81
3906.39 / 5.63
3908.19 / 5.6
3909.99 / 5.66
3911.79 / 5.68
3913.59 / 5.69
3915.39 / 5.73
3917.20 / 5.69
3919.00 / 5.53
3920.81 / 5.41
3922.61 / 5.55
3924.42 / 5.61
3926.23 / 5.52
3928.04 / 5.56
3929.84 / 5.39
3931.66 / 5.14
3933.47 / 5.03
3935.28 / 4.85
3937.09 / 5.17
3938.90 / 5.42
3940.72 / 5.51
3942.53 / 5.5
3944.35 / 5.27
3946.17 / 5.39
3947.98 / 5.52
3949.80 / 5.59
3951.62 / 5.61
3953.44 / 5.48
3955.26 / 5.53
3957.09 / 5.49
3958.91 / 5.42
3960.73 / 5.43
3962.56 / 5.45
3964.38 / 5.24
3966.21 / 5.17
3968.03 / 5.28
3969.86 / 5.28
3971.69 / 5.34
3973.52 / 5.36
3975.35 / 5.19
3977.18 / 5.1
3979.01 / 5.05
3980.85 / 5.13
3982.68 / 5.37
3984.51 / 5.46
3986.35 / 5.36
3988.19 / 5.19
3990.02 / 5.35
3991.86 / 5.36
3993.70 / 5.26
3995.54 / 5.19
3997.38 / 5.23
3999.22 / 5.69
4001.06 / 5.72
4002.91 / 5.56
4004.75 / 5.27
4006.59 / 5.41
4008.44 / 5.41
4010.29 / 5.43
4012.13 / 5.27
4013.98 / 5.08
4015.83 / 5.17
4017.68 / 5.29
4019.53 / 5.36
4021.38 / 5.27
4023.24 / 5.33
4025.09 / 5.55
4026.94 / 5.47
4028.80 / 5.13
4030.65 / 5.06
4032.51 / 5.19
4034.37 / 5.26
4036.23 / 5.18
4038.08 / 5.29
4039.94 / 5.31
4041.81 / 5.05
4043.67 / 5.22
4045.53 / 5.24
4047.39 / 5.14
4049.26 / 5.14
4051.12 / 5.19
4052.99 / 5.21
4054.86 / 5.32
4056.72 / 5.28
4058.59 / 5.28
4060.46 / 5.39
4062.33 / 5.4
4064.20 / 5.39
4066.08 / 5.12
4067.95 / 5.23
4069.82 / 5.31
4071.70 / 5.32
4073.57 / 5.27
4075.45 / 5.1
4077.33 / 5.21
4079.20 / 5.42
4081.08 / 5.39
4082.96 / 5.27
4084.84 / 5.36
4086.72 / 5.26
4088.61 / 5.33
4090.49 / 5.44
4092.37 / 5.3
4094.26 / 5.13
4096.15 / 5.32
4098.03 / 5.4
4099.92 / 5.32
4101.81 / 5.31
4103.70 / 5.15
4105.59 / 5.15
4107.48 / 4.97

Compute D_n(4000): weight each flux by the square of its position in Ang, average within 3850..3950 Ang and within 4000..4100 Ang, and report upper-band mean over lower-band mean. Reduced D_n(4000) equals 1.00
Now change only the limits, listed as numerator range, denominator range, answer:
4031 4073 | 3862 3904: 0.95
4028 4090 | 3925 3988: 1.04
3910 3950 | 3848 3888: 0.93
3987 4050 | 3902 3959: 1.01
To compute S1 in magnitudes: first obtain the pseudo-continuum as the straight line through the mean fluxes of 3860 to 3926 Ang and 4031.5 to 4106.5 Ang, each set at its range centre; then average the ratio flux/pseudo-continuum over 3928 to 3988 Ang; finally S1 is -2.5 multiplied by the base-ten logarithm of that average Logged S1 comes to 0.06 mag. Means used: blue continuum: 5.88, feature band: 5.33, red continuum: 5.26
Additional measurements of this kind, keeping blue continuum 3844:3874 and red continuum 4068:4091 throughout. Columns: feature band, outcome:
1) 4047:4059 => 0.035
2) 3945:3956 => 0.044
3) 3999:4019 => 0.033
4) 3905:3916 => 0.040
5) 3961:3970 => 0.079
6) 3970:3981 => 0.091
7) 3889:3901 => 0.029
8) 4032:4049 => 0.047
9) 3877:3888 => 0.043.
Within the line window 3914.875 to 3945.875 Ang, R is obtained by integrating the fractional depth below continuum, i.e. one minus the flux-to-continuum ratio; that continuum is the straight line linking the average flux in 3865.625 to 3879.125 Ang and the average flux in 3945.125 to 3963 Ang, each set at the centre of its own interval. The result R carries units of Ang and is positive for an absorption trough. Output 1.94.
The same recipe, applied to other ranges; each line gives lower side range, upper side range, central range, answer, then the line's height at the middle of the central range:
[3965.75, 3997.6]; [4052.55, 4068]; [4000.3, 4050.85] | -0.04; 5.28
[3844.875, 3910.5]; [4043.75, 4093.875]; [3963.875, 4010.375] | 1.87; 5.55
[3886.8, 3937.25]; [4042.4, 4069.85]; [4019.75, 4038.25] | 0.14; 5.32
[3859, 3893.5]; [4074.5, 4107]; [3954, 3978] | 1.73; 5.75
